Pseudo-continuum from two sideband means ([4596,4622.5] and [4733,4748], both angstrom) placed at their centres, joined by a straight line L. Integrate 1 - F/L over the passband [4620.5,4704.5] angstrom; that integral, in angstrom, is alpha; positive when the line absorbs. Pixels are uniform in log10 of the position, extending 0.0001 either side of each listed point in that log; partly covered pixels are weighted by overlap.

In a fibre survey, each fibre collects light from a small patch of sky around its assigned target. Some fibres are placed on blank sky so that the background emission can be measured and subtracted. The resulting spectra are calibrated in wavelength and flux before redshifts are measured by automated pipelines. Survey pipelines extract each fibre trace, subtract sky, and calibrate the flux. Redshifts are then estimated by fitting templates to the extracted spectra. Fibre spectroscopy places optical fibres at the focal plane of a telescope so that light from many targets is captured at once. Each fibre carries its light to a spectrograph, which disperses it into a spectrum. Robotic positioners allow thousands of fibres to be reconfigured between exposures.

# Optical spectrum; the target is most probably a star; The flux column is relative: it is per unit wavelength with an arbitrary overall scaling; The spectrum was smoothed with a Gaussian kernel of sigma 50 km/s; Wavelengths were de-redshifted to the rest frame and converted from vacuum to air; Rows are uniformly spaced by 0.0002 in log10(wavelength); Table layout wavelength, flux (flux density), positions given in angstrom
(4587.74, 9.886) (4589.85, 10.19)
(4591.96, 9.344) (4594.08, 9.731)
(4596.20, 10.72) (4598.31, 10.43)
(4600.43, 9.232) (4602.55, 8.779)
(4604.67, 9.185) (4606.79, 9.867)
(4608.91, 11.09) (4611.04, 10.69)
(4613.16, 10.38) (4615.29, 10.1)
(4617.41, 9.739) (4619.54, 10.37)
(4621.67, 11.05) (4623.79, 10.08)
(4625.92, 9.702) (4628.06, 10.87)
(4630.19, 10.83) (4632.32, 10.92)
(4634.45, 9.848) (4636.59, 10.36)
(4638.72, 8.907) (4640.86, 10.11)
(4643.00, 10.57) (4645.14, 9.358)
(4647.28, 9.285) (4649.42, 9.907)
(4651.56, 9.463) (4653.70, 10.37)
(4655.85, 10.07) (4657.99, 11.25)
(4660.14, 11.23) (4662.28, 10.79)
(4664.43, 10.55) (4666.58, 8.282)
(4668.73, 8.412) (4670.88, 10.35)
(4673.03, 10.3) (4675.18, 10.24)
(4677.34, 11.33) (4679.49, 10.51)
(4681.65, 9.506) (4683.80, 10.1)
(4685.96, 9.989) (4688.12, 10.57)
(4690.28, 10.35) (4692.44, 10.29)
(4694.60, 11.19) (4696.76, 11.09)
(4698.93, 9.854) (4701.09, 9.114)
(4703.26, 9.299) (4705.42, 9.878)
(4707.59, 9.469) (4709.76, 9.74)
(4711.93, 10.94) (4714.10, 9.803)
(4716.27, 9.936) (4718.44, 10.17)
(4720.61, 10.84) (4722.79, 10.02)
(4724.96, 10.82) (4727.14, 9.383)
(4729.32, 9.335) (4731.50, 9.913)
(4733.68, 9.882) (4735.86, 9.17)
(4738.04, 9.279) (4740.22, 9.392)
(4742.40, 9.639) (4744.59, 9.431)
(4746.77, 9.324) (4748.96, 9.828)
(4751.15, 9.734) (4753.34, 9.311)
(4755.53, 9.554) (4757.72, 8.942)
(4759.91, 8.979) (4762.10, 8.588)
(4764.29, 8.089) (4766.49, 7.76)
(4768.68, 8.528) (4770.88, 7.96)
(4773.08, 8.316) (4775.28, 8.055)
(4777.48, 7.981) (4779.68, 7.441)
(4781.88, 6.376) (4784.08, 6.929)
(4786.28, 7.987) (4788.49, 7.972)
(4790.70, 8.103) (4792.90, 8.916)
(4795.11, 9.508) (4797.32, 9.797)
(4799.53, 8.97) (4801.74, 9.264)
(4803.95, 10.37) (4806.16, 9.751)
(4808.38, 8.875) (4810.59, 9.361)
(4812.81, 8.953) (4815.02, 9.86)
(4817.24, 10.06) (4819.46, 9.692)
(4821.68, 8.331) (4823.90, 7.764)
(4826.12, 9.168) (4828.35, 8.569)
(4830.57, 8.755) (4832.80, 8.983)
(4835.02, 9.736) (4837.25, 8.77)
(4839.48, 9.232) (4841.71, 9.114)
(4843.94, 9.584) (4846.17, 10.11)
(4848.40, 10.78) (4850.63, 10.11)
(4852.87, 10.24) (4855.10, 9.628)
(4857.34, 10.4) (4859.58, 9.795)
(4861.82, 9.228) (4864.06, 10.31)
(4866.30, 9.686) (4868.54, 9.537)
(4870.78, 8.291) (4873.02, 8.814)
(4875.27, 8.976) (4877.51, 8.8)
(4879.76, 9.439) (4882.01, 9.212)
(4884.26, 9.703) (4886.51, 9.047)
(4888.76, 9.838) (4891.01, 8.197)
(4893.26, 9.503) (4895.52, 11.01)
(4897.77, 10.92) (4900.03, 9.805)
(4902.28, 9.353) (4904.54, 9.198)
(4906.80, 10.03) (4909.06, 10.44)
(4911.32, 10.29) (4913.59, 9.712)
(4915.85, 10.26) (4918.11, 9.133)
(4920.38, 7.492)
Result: -2.8 angstrom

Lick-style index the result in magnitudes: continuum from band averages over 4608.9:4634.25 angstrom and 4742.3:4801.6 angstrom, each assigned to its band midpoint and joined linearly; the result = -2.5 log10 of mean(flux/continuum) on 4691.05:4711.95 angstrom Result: -0.066 mag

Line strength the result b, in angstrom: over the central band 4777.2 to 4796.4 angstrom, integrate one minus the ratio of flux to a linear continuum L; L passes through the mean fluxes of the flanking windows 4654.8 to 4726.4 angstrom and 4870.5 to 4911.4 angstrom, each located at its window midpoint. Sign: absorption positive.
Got 3.8 angstrom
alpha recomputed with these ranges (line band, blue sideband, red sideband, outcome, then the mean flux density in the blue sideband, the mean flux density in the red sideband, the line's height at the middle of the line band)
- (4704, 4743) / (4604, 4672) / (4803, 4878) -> -0.16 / 10.1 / 9.4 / 9.82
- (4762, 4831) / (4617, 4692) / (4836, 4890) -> 7.78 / 10.2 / 9.52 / 9.73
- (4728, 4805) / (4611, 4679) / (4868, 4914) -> 8.12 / 10.2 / 9.53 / 9.85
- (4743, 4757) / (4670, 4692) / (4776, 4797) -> -1.15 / 10.3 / 7.99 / 8.8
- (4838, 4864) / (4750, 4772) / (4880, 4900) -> -1.24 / 8.75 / 9.67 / 9.39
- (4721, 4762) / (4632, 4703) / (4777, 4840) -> -0.49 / 10.1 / 8.82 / 9.43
